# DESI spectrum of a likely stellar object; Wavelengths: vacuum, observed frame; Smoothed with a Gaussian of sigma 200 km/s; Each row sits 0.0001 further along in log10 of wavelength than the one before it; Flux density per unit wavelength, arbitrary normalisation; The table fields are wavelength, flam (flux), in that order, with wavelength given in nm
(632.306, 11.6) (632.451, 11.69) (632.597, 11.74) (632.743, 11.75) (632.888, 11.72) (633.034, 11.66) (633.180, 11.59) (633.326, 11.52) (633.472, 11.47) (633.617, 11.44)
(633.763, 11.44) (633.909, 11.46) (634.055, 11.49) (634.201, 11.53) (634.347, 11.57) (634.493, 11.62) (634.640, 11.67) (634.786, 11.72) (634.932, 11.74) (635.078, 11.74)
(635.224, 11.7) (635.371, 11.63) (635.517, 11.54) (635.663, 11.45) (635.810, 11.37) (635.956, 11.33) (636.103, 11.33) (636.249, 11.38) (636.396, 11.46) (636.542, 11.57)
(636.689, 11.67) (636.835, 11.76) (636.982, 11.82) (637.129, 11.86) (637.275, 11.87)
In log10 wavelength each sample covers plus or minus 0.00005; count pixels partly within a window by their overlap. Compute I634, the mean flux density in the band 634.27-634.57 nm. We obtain 11.6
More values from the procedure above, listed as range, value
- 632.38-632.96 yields 11.7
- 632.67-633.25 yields 11.7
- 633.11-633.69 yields 11.5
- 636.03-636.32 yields 11.4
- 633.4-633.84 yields 11.5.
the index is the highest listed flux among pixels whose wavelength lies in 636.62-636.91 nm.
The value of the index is 11.76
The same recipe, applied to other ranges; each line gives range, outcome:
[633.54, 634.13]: 11.49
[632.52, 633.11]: 11.75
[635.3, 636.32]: 11.63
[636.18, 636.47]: 11.46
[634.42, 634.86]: 11.72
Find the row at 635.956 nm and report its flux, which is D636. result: 11.33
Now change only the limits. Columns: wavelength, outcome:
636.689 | 11.67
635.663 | 11.45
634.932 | 11.74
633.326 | 11.52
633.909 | 11.46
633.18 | 11.59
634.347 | 11.57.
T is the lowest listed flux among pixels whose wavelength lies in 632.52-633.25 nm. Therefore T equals 11.59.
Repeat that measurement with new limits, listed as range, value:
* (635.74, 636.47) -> 11.33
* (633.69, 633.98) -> 11.44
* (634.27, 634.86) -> 11.57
